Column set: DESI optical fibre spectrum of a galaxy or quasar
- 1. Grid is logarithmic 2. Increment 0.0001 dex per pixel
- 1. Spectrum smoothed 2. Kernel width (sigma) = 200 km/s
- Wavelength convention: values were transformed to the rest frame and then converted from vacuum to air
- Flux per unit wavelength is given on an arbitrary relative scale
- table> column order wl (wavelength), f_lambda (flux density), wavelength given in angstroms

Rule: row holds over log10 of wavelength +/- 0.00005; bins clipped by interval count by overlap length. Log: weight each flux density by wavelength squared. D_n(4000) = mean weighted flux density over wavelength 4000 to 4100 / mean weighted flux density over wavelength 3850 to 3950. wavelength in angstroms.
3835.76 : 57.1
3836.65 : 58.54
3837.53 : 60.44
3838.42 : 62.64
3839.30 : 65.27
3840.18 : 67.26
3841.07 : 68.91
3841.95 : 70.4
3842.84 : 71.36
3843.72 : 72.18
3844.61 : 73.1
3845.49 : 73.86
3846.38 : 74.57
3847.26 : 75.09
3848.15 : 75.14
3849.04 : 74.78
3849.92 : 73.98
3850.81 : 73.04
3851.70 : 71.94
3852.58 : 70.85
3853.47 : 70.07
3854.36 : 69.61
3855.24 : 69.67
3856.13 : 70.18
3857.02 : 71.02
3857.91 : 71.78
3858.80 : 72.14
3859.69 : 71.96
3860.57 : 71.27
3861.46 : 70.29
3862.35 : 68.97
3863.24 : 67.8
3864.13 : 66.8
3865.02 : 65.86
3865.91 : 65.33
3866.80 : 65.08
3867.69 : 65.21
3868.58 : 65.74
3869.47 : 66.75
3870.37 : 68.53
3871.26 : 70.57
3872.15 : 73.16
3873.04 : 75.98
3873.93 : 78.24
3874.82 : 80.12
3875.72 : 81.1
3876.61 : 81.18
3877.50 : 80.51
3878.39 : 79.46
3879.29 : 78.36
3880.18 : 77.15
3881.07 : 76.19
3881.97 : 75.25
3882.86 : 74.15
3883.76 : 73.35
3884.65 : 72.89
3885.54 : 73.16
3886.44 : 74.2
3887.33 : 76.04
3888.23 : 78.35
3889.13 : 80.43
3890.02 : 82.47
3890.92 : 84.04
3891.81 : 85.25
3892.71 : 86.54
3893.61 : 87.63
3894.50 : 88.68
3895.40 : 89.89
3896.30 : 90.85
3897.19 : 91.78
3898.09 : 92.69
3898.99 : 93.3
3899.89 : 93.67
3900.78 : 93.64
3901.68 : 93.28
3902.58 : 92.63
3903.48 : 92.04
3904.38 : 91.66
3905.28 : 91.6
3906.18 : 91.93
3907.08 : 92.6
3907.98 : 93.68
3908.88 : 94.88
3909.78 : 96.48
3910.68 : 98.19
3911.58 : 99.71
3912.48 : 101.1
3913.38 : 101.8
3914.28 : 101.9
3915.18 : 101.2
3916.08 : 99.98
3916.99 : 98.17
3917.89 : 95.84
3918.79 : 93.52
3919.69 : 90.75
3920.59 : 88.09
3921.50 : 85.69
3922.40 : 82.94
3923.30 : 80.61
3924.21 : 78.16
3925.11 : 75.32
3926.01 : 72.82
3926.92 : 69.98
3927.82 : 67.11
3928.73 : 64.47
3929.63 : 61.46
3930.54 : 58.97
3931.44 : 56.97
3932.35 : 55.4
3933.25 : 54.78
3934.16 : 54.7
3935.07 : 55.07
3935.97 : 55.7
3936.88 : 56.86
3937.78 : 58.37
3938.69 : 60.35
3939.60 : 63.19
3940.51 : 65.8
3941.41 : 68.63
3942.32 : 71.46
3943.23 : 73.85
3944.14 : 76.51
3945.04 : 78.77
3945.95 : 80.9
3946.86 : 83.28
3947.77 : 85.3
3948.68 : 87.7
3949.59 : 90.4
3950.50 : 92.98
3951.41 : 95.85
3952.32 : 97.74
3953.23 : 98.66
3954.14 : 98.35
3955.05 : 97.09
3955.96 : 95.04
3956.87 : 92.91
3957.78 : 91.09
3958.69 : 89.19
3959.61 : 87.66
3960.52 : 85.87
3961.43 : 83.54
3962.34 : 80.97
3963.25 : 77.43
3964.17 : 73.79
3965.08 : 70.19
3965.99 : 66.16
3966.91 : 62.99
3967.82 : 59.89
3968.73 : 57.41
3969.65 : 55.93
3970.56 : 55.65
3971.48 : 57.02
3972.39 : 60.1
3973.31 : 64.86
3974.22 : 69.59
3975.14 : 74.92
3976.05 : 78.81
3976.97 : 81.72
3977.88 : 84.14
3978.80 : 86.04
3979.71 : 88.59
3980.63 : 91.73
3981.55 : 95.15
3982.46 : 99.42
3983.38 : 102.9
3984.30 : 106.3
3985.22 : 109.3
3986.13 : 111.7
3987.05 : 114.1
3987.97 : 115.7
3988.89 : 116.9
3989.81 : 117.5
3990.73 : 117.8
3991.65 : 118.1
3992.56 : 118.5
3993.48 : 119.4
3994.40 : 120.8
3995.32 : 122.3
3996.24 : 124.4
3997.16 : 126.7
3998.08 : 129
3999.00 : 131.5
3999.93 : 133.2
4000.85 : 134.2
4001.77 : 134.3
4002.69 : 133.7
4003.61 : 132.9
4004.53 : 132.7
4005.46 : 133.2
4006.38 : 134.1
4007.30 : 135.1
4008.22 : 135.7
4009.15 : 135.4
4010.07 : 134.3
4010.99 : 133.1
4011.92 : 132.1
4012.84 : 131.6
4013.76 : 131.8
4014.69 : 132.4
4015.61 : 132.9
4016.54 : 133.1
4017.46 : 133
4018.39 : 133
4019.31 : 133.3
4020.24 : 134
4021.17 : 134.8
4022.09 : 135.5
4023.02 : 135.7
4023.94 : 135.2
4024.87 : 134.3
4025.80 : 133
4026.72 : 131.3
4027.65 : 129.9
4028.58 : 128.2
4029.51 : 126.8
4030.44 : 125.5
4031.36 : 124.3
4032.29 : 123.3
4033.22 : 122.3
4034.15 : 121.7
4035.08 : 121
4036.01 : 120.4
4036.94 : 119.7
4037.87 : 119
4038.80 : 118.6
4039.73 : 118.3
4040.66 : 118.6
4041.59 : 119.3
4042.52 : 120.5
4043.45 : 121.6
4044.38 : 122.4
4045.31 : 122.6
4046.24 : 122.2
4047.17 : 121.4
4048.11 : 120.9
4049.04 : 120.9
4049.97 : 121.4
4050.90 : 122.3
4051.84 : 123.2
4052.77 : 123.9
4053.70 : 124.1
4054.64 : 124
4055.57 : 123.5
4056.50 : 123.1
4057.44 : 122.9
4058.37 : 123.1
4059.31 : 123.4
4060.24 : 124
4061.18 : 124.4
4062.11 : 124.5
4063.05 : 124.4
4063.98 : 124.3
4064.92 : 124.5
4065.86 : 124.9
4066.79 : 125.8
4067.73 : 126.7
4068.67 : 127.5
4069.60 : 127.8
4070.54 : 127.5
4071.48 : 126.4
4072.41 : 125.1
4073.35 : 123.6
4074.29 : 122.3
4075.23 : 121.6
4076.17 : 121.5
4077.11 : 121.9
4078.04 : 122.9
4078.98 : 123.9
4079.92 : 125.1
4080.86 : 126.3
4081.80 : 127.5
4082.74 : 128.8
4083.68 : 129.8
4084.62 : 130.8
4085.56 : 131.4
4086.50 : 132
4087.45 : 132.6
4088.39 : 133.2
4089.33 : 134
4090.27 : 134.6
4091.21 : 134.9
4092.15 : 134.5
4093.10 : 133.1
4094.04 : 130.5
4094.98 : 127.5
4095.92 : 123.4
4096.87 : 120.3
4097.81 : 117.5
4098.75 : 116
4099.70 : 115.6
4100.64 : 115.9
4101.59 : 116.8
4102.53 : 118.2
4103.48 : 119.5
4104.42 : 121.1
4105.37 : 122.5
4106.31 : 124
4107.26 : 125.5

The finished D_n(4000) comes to 1.75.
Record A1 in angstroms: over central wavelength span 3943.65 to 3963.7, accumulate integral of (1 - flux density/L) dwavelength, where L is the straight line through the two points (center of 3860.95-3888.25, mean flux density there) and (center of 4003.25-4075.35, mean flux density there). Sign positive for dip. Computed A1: 2.1 angstroms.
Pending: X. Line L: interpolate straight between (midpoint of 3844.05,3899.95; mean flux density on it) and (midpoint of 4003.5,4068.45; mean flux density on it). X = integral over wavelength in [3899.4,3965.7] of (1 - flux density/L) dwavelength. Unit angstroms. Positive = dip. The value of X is 8.1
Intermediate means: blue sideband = 75.9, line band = 82.5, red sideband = 127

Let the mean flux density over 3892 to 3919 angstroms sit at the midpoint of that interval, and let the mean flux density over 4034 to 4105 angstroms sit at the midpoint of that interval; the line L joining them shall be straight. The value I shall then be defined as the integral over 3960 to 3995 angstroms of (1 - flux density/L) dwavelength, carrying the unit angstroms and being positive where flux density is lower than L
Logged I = 6.3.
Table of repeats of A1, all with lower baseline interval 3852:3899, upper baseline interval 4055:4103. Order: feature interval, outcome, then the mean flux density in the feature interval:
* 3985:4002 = -2.8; 122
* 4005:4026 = -4.5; 134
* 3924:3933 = 2.4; 65.5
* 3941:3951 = 1.3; 81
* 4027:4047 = -1.2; 122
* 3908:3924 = -1.6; 94.5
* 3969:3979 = 3.1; 69.2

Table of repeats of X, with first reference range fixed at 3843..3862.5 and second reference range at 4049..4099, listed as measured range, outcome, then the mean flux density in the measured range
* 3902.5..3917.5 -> -1.8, 96.5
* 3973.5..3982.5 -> 1.7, 83.8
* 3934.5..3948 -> 3.6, 68.6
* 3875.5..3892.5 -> 0.3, 78.2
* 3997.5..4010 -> -2.8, 133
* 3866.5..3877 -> 0.6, 72.7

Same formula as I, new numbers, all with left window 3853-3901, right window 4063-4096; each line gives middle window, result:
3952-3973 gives 4.3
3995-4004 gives -1.9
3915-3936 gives 3.2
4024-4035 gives -1.2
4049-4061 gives -0.2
